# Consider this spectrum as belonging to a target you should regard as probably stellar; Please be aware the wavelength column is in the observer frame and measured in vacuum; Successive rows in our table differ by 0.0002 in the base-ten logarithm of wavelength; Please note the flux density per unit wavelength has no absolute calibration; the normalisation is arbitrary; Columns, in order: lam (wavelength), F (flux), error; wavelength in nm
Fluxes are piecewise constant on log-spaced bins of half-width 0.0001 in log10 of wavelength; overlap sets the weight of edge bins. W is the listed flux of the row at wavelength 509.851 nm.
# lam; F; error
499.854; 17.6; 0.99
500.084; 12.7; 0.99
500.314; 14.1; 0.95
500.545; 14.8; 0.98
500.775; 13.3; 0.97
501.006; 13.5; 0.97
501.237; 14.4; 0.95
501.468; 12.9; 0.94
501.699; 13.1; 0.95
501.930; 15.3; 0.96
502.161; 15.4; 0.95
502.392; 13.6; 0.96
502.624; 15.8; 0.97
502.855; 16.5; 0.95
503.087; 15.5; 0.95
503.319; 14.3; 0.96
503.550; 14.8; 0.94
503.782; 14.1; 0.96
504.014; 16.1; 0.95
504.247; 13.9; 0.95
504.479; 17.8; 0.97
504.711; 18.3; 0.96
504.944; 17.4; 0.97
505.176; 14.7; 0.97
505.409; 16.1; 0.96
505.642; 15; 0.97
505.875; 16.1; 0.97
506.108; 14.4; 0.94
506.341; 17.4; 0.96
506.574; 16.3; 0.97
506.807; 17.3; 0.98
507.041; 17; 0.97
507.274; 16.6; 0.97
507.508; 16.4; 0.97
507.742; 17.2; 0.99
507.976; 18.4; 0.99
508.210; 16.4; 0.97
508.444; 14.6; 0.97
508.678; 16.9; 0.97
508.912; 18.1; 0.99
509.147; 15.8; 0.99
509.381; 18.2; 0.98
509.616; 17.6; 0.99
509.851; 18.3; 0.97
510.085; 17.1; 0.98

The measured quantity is 18.3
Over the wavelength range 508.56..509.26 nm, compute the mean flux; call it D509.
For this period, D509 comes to 16.9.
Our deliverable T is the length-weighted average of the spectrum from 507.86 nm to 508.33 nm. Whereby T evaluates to 17.4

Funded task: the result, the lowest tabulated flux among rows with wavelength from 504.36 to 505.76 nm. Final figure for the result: 14.7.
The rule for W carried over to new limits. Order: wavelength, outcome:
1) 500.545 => 14.8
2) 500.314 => 14.1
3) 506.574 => 16.3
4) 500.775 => 13.3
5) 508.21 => 16.4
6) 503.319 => 14.3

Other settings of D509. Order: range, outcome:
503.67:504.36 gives 14.7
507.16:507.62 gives 16.5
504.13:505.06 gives 16.8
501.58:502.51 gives 14.3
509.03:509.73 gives 17.2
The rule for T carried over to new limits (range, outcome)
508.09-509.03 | 16.5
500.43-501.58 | 13.8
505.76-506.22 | 15.3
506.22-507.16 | 17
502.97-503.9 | 14.7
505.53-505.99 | 15.6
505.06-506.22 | 15.3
